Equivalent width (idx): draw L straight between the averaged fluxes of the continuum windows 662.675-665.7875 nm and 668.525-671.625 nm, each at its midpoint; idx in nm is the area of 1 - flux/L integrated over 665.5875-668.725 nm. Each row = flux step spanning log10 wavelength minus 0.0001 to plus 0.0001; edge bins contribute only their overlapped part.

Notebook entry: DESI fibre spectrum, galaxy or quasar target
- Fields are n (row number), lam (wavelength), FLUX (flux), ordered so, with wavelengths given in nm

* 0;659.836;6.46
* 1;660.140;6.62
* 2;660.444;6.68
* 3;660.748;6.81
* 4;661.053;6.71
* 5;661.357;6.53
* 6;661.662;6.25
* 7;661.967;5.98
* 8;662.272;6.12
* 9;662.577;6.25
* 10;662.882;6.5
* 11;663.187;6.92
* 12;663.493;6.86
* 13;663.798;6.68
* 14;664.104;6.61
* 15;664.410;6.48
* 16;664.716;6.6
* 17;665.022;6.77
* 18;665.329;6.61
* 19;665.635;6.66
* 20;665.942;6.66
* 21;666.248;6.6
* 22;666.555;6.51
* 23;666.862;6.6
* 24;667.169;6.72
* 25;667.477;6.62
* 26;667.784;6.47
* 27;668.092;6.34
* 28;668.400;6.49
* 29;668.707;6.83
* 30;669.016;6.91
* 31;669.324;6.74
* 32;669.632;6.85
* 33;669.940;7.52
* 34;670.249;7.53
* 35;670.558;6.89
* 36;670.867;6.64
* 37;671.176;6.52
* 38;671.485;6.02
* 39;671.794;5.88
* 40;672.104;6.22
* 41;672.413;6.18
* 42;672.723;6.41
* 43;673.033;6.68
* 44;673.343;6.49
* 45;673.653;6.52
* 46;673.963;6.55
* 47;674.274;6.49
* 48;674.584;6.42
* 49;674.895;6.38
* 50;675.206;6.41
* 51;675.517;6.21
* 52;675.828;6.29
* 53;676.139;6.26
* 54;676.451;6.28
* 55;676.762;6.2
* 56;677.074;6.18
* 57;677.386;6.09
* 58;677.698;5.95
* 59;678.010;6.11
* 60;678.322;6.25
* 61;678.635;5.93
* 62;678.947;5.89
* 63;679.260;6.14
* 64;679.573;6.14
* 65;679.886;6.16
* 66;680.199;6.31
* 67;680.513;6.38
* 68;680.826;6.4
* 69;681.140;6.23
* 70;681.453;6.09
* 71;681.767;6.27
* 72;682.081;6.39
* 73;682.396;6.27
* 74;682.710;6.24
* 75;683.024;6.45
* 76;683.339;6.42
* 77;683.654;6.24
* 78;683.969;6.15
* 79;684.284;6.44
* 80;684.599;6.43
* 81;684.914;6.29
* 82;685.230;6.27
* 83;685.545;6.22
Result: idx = 0.08 nm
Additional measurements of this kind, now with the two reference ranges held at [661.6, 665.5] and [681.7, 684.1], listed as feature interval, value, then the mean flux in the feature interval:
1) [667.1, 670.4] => -0.19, 6.82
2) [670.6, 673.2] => 0.03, 6.34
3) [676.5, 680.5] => 0.14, 6.13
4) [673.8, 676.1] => 0.00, 6.39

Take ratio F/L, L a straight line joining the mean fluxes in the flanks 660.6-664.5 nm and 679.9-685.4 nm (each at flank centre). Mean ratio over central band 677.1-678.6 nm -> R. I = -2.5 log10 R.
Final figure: 0.05 mag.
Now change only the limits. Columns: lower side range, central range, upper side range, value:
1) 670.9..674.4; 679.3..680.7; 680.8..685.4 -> 0.014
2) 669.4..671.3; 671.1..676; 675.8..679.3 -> 0.041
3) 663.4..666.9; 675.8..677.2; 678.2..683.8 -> 0.019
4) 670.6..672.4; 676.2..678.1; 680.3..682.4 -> 0.026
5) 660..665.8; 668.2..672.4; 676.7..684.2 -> -0.044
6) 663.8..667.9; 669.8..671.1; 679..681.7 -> -0.098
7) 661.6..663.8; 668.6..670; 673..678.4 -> -0.092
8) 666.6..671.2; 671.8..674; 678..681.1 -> 0.027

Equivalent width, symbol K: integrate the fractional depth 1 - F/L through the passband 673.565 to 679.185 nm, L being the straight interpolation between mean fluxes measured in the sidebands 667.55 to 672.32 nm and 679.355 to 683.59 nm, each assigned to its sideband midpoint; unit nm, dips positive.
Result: 0.18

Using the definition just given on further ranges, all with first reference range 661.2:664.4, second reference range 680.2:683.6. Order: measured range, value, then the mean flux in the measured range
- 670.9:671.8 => 0.02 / 6.25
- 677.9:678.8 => 0.04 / 6.1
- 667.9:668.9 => -0.02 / 6.56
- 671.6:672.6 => 0.05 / 6.1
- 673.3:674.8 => -0.03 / 6.49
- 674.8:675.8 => 0.01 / 6.33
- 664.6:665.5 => -0.03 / 6.66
